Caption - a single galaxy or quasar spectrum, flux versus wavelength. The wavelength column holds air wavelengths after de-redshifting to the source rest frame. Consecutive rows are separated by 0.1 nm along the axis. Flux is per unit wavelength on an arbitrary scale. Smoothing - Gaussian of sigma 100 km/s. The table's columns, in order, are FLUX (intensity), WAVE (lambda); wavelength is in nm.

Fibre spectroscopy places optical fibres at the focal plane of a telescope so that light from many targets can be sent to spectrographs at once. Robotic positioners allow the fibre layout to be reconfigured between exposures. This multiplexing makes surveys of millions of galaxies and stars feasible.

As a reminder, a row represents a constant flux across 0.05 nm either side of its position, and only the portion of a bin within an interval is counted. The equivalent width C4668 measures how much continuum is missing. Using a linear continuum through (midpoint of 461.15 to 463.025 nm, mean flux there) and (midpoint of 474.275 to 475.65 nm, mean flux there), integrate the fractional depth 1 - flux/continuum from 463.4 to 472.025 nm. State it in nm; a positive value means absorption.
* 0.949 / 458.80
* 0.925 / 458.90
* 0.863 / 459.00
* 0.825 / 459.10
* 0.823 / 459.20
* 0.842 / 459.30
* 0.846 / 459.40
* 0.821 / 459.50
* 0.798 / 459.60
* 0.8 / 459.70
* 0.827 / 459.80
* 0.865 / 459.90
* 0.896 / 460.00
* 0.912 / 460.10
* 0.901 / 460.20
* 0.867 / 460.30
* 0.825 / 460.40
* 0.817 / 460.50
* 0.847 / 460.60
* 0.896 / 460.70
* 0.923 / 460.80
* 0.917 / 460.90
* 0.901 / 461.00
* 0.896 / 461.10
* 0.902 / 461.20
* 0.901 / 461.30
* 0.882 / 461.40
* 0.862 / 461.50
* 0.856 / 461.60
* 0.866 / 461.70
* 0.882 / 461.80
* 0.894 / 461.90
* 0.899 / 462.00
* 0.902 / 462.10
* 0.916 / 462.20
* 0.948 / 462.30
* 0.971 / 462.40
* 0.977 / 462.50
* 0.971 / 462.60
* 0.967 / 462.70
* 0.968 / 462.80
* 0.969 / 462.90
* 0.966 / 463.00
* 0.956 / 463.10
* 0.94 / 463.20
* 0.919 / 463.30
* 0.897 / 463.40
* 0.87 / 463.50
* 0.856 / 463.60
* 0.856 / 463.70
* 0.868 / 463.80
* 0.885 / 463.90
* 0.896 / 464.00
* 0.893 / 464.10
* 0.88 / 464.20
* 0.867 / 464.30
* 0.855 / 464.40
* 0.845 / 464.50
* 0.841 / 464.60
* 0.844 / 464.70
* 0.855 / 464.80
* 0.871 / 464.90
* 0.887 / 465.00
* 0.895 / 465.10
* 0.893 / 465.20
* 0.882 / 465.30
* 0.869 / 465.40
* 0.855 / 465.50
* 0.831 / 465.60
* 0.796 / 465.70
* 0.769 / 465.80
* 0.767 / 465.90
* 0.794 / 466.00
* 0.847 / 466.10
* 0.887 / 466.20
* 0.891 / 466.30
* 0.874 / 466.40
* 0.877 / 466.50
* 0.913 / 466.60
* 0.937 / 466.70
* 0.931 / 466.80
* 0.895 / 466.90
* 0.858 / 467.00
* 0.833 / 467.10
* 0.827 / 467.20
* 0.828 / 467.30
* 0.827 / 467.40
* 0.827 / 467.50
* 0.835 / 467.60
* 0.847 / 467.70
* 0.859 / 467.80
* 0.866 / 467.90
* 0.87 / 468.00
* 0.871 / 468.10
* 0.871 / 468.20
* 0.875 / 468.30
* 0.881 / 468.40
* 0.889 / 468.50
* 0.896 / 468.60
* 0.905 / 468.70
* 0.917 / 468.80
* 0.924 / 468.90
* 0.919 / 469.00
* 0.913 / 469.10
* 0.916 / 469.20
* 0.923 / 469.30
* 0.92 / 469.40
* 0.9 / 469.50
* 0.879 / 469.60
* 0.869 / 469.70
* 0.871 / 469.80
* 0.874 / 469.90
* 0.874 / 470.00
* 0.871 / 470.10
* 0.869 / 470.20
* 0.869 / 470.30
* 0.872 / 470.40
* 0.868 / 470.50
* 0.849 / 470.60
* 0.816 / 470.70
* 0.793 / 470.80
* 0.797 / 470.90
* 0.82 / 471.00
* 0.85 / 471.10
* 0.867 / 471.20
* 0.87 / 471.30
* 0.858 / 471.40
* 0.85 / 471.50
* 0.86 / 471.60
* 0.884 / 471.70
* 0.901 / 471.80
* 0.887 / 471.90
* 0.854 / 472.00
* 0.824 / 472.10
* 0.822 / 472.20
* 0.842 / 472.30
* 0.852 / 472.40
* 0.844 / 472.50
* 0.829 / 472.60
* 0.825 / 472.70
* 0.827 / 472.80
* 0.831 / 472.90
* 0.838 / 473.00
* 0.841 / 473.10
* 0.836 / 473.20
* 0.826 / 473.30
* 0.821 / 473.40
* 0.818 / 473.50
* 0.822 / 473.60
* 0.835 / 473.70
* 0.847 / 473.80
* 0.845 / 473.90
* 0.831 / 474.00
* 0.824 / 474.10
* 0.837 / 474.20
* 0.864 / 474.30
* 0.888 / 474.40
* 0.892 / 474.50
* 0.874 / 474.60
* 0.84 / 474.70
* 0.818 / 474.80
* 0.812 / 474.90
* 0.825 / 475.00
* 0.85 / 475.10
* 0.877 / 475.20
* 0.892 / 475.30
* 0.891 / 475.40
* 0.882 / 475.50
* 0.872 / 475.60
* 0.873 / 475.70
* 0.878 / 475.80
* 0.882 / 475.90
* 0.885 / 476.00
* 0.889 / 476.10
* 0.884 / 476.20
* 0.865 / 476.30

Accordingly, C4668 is 0.27 nm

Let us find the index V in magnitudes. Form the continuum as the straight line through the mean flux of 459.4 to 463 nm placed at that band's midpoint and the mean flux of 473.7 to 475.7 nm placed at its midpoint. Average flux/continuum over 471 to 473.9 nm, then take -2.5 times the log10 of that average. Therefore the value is 0.02 mag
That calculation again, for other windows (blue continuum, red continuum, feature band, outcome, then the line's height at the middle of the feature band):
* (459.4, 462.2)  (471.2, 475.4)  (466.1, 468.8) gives -0.02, 0.859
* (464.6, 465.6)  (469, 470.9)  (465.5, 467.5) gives 0.02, 0.87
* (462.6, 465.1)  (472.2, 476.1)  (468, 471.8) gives -0.01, 0.868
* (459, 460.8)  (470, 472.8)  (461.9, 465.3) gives -0.07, 0.85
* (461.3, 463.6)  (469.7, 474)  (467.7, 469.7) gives -0.03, 0.871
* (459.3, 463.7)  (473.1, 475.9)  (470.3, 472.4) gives 0.01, 0.862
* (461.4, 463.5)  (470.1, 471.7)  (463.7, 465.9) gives 0.06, 0.903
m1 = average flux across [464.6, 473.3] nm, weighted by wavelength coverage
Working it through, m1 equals 0.862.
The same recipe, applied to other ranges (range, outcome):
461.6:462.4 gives 0.903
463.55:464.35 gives 0.875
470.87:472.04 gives 0.859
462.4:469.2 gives 0.881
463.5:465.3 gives 0.87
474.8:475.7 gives 0.861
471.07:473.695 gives 0.845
